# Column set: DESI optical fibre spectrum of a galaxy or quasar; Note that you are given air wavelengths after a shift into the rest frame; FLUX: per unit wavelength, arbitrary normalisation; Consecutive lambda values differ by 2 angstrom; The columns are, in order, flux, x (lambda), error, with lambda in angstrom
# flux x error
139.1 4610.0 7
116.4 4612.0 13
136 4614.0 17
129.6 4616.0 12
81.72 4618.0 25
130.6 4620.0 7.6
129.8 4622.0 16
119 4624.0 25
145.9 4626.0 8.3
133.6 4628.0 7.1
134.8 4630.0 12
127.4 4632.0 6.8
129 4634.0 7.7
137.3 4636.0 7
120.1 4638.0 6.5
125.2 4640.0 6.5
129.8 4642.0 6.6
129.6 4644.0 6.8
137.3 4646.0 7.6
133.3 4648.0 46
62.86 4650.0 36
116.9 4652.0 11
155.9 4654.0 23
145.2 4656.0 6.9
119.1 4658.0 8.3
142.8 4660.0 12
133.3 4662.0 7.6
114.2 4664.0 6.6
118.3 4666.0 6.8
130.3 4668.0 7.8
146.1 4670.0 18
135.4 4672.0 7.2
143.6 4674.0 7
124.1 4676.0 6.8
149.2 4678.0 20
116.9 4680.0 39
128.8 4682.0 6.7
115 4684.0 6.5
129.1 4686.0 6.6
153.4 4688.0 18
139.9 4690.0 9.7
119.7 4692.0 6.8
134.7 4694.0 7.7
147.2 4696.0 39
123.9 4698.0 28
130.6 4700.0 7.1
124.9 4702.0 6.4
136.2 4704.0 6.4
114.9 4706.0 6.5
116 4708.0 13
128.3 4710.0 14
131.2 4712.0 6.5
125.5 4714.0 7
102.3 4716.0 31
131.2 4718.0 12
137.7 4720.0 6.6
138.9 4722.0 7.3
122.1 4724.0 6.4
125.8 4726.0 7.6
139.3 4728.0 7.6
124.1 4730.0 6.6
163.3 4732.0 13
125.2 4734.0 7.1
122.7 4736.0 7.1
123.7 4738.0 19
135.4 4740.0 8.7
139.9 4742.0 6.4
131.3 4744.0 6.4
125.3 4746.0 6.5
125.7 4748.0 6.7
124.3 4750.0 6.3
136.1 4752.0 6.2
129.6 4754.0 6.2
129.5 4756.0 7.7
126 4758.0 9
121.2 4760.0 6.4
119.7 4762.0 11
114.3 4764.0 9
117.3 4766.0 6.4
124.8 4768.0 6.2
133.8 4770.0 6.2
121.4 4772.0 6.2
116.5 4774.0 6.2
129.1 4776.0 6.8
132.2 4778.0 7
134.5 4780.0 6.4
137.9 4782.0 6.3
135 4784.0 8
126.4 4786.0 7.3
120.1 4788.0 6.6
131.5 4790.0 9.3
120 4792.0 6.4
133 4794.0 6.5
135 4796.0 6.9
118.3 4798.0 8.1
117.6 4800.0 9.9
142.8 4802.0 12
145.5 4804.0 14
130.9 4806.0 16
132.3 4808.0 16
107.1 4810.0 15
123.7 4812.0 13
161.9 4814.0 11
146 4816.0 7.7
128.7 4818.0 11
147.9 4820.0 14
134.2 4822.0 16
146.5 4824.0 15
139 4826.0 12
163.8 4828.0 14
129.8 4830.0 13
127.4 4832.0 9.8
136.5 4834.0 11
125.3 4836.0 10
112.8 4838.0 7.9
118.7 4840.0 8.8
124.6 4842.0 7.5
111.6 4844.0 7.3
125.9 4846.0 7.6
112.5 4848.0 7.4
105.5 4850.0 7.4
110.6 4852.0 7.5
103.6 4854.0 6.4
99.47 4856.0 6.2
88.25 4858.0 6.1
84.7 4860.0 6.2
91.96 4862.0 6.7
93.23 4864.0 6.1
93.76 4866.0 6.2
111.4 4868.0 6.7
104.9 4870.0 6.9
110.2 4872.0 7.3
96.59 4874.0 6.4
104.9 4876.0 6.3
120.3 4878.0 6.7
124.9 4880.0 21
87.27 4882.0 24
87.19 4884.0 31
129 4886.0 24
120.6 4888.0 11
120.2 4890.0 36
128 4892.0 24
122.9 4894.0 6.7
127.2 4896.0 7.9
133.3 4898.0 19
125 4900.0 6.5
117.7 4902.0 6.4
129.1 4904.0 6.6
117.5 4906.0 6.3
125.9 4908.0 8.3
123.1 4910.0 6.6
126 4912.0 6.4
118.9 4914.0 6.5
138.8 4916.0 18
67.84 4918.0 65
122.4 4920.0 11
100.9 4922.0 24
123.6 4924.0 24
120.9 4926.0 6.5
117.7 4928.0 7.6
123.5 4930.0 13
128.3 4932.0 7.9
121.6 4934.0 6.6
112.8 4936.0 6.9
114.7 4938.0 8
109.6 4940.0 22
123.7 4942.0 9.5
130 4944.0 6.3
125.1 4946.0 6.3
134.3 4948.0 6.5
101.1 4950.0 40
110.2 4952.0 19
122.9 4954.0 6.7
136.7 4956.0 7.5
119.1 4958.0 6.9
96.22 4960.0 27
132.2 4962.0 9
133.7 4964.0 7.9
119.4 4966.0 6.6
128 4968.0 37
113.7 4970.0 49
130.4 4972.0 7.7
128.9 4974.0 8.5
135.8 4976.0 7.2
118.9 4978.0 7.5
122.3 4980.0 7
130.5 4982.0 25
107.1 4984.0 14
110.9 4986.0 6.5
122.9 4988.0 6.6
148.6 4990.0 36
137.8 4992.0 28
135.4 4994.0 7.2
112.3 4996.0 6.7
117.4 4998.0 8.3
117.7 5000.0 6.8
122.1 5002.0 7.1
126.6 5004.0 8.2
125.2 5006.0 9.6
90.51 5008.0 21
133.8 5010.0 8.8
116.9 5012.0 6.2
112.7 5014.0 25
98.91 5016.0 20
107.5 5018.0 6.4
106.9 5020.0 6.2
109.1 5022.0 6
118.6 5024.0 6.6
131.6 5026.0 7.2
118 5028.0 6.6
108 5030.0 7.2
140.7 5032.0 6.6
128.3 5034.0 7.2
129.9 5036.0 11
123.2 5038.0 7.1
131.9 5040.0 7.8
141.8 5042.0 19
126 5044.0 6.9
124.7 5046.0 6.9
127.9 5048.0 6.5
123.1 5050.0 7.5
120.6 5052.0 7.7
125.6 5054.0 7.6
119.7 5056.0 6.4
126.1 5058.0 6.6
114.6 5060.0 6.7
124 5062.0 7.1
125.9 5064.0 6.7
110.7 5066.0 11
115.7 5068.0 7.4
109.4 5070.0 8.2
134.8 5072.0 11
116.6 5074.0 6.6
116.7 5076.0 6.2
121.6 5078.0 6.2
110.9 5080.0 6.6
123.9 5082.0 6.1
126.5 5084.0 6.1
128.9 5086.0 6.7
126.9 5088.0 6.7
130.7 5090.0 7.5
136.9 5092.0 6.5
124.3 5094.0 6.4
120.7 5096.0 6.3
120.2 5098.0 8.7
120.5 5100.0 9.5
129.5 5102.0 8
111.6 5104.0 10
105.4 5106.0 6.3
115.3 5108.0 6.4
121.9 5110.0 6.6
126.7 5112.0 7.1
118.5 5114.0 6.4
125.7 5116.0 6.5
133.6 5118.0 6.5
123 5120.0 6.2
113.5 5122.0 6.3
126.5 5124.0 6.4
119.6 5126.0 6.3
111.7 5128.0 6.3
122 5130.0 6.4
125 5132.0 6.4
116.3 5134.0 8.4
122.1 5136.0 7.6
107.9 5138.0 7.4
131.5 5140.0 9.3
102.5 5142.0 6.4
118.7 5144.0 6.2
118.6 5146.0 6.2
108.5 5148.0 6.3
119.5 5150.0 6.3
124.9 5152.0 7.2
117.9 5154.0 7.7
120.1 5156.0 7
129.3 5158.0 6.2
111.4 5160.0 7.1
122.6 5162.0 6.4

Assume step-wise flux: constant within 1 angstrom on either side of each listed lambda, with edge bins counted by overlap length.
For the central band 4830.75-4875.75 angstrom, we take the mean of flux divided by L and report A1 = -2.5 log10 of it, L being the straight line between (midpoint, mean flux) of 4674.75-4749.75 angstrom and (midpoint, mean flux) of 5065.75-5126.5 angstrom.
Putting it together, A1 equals 0.17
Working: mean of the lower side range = 130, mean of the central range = 109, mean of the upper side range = 122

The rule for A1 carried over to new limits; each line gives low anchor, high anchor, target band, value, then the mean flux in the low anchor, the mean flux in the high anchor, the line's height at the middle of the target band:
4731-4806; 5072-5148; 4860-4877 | 0.26 mag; 129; 121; 127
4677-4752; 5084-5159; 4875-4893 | 0.11 mag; 130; 121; 126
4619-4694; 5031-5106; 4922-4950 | 0.05 mag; 130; 124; 126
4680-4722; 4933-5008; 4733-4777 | 0.01 mag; 128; 122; 127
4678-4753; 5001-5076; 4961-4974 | -0.03 mag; 130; 121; 123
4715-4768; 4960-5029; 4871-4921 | 0.06 mag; 128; 121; 124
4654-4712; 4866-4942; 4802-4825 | -0.12 mag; 131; 116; 122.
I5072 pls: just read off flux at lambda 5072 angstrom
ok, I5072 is 134.8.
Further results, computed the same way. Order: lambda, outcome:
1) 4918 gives 67.84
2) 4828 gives 163.8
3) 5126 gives 119.6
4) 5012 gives 116.9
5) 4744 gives 131.3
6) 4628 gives 133.6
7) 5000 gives 117.7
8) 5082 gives 123.9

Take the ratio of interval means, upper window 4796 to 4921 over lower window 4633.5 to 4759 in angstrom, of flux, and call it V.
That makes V 0.93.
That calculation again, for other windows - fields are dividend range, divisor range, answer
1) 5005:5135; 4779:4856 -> 0.94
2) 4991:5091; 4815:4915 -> 1.03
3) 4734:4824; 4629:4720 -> 1.01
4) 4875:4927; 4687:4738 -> 0.90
